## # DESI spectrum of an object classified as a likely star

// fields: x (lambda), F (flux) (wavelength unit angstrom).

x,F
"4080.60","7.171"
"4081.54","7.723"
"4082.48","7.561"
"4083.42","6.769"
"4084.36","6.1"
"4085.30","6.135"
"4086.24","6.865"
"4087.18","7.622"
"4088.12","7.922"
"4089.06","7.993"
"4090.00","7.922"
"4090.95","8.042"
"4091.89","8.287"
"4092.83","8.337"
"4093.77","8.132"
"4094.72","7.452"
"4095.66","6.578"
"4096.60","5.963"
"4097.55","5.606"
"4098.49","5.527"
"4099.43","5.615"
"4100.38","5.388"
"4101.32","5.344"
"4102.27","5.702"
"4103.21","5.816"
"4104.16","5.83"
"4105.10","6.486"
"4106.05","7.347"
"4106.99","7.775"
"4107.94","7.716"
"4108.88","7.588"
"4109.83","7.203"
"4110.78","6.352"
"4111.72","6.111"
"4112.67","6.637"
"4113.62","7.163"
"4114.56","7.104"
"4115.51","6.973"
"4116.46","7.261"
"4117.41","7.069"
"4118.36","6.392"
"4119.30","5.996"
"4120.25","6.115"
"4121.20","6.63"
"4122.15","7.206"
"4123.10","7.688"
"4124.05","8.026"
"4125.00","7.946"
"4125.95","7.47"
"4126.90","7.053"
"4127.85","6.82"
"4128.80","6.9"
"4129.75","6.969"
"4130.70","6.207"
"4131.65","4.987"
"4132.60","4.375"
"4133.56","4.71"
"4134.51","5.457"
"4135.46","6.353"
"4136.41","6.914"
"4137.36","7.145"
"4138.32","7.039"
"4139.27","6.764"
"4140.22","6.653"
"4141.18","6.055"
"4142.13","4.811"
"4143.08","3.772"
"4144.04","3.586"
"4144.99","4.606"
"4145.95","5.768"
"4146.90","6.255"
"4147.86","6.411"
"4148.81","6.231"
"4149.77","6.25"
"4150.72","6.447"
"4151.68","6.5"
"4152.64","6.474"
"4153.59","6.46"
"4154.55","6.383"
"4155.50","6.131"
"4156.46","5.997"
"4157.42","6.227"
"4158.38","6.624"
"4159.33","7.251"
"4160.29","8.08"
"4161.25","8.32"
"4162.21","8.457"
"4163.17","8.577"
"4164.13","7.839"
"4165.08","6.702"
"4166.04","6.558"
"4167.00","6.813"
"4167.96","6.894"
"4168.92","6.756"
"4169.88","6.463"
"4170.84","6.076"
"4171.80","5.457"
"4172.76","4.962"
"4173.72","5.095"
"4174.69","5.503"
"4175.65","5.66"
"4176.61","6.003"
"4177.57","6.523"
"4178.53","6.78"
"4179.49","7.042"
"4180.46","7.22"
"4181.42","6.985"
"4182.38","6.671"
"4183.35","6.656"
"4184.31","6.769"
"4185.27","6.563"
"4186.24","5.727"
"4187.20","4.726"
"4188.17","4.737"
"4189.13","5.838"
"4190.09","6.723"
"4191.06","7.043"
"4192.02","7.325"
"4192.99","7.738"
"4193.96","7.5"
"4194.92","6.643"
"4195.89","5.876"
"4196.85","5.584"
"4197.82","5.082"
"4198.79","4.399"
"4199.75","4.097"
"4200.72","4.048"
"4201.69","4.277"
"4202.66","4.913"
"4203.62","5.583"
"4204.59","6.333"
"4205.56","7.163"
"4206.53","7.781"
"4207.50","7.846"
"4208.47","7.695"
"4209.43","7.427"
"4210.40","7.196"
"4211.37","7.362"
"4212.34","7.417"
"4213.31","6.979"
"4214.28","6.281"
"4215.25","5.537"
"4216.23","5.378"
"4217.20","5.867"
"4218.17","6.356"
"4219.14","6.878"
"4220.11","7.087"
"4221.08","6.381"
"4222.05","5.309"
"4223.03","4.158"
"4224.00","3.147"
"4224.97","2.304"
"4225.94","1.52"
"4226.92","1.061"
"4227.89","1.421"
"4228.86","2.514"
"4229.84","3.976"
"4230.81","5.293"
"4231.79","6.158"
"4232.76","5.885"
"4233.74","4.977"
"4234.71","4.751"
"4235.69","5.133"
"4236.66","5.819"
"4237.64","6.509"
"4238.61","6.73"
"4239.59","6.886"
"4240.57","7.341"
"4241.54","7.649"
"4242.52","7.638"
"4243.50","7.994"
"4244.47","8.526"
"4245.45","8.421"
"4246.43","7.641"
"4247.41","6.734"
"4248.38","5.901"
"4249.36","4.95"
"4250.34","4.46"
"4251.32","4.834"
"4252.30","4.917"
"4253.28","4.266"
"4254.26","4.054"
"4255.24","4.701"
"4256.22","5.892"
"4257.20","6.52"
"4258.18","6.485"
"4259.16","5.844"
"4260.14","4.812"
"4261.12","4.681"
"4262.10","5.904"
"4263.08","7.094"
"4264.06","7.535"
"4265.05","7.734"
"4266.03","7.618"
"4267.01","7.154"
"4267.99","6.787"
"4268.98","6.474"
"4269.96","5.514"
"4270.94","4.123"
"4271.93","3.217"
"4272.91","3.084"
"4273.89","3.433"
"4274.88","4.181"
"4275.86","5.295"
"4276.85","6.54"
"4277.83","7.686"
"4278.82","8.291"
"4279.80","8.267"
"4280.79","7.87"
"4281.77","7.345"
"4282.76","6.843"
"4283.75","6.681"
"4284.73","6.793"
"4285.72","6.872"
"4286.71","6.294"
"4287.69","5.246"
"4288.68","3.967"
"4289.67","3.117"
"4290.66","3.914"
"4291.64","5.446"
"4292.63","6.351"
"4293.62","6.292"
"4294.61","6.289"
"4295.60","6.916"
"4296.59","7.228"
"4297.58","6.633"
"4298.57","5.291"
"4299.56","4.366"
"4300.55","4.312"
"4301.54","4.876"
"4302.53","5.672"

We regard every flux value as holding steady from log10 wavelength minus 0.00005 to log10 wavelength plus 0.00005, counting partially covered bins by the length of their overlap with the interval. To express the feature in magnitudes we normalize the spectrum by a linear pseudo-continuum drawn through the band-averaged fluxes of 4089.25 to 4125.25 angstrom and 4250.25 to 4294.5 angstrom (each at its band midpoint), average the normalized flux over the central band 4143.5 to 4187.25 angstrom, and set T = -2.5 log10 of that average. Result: 0.007 mag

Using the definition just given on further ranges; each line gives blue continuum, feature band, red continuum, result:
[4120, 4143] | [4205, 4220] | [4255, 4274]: -0.138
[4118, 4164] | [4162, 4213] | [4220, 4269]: -0.054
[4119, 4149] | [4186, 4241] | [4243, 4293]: 0.080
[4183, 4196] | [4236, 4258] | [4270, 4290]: -0.047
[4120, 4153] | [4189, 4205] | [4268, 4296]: 0.045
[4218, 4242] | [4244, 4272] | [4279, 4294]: -0.084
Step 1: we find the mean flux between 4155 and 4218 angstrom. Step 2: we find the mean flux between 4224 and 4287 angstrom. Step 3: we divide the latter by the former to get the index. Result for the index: 0.9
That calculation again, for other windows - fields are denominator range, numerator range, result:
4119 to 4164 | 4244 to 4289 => 0.93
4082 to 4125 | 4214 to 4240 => 0.71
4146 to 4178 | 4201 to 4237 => 0.83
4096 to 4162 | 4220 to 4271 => 0.87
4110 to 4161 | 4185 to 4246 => 0.91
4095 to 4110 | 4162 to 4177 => 1.02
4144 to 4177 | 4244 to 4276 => 0.89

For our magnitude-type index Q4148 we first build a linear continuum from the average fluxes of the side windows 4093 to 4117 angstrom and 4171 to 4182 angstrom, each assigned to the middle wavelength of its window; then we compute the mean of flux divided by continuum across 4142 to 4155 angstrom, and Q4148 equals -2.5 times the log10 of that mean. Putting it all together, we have 0.10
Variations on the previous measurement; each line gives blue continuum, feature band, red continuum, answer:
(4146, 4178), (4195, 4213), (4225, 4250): -0.02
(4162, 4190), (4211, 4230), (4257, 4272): 0.28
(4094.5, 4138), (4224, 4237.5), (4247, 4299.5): 0.46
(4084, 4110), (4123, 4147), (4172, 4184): 0.08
